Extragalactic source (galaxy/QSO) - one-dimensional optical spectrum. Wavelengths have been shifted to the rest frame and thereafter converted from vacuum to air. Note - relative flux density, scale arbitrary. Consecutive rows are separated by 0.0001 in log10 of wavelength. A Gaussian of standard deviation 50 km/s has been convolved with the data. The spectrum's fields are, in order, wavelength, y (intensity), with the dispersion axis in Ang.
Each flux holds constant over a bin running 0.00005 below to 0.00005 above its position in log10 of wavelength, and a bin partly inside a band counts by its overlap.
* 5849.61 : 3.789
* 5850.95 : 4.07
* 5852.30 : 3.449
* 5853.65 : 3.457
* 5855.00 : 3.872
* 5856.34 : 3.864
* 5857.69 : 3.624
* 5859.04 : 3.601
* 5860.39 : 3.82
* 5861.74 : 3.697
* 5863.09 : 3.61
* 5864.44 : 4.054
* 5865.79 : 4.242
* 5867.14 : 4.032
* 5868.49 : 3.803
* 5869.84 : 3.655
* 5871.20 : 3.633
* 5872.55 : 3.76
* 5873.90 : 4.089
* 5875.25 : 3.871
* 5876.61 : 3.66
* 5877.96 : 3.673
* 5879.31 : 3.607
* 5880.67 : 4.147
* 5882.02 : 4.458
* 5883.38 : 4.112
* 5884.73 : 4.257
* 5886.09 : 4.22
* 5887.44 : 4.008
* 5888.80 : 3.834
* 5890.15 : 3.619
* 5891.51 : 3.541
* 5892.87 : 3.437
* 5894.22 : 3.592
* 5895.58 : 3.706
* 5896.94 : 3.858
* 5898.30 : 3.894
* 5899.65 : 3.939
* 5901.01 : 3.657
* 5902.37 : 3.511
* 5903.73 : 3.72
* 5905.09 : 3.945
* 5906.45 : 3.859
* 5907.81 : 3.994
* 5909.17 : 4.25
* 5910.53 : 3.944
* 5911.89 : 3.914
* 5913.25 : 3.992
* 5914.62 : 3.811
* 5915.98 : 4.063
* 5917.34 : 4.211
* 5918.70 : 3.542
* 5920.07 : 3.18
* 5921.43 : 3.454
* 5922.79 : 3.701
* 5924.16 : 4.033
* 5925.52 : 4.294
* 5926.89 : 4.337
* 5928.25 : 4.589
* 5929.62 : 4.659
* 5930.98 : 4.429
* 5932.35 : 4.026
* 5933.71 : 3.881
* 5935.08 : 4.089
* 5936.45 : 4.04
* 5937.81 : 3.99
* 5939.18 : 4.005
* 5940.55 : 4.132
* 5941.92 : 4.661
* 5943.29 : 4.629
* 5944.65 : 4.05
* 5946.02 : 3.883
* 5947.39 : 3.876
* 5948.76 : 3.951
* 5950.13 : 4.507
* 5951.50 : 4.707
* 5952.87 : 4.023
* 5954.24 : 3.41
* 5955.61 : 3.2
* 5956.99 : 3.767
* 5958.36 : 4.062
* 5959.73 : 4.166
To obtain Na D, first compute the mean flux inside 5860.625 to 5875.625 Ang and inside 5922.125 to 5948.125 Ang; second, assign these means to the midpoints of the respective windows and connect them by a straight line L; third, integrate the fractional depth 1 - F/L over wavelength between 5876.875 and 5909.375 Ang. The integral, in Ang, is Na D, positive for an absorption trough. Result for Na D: 0.9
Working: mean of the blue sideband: 3.86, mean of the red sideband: 4.17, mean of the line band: 3.86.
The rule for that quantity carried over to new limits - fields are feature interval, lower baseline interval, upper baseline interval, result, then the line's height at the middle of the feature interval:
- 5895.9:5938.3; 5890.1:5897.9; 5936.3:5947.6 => -0.8 Ang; 3.89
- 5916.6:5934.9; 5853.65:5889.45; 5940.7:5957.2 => -0.1 Ang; 4.01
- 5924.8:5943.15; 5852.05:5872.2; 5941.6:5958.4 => -1.2 Ang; 3.99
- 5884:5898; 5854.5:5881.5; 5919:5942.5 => 0.4 Ang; 3.91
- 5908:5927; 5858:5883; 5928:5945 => 1.1 Ang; 4.13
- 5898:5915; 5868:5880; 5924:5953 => 0.5 Ang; 3.99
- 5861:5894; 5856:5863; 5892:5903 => -1.5 Ang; 3.7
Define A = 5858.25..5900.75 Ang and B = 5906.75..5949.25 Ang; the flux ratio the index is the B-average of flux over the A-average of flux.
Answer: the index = 1.05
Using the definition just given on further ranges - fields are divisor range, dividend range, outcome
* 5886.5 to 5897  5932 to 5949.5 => 1.11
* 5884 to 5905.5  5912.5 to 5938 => 1.06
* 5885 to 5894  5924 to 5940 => 1.11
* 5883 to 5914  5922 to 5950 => 1.08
